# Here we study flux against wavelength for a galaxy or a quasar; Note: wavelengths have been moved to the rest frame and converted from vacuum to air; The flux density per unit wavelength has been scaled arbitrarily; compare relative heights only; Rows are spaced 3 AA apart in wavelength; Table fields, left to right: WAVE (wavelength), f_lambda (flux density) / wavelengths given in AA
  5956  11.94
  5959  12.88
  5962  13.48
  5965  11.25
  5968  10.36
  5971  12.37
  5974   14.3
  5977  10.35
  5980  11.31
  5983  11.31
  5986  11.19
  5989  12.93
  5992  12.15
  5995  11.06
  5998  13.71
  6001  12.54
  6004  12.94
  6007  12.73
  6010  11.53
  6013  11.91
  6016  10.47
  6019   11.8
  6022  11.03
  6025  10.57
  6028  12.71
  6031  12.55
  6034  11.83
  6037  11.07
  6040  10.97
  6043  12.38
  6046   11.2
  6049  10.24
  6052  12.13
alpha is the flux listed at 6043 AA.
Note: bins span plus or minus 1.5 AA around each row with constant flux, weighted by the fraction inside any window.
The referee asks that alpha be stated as 12.38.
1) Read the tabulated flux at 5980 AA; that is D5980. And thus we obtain 11.31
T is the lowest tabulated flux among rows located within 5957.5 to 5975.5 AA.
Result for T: 10.36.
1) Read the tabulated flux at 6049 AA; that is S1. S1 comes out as 10.24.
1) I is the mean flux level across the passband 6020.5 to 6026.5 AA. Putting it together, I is 10.8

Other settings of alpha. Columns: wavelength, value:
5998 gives 13.71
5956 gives 11.94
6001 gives 12.54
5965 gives 11.25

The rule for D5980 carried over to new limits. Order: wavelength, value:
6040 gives 10.97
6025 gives 10.57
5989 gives 12.93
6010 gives 11.53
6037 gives 11.07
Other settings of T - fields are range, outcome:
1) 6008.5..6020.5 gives 10.47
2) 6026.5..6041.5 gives 10.97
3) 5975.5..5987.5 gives 10.35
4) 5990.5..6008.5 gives 11.06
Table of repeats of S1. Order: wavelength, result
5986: 11.19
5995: 11.06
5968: 10.36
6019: 11.8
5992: 12.15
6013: 11.91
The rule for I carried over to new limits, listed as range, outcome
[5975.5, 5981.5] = 10.8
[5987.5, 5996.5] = 12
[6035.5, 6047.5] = 11.4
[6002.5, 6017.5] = 11.9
